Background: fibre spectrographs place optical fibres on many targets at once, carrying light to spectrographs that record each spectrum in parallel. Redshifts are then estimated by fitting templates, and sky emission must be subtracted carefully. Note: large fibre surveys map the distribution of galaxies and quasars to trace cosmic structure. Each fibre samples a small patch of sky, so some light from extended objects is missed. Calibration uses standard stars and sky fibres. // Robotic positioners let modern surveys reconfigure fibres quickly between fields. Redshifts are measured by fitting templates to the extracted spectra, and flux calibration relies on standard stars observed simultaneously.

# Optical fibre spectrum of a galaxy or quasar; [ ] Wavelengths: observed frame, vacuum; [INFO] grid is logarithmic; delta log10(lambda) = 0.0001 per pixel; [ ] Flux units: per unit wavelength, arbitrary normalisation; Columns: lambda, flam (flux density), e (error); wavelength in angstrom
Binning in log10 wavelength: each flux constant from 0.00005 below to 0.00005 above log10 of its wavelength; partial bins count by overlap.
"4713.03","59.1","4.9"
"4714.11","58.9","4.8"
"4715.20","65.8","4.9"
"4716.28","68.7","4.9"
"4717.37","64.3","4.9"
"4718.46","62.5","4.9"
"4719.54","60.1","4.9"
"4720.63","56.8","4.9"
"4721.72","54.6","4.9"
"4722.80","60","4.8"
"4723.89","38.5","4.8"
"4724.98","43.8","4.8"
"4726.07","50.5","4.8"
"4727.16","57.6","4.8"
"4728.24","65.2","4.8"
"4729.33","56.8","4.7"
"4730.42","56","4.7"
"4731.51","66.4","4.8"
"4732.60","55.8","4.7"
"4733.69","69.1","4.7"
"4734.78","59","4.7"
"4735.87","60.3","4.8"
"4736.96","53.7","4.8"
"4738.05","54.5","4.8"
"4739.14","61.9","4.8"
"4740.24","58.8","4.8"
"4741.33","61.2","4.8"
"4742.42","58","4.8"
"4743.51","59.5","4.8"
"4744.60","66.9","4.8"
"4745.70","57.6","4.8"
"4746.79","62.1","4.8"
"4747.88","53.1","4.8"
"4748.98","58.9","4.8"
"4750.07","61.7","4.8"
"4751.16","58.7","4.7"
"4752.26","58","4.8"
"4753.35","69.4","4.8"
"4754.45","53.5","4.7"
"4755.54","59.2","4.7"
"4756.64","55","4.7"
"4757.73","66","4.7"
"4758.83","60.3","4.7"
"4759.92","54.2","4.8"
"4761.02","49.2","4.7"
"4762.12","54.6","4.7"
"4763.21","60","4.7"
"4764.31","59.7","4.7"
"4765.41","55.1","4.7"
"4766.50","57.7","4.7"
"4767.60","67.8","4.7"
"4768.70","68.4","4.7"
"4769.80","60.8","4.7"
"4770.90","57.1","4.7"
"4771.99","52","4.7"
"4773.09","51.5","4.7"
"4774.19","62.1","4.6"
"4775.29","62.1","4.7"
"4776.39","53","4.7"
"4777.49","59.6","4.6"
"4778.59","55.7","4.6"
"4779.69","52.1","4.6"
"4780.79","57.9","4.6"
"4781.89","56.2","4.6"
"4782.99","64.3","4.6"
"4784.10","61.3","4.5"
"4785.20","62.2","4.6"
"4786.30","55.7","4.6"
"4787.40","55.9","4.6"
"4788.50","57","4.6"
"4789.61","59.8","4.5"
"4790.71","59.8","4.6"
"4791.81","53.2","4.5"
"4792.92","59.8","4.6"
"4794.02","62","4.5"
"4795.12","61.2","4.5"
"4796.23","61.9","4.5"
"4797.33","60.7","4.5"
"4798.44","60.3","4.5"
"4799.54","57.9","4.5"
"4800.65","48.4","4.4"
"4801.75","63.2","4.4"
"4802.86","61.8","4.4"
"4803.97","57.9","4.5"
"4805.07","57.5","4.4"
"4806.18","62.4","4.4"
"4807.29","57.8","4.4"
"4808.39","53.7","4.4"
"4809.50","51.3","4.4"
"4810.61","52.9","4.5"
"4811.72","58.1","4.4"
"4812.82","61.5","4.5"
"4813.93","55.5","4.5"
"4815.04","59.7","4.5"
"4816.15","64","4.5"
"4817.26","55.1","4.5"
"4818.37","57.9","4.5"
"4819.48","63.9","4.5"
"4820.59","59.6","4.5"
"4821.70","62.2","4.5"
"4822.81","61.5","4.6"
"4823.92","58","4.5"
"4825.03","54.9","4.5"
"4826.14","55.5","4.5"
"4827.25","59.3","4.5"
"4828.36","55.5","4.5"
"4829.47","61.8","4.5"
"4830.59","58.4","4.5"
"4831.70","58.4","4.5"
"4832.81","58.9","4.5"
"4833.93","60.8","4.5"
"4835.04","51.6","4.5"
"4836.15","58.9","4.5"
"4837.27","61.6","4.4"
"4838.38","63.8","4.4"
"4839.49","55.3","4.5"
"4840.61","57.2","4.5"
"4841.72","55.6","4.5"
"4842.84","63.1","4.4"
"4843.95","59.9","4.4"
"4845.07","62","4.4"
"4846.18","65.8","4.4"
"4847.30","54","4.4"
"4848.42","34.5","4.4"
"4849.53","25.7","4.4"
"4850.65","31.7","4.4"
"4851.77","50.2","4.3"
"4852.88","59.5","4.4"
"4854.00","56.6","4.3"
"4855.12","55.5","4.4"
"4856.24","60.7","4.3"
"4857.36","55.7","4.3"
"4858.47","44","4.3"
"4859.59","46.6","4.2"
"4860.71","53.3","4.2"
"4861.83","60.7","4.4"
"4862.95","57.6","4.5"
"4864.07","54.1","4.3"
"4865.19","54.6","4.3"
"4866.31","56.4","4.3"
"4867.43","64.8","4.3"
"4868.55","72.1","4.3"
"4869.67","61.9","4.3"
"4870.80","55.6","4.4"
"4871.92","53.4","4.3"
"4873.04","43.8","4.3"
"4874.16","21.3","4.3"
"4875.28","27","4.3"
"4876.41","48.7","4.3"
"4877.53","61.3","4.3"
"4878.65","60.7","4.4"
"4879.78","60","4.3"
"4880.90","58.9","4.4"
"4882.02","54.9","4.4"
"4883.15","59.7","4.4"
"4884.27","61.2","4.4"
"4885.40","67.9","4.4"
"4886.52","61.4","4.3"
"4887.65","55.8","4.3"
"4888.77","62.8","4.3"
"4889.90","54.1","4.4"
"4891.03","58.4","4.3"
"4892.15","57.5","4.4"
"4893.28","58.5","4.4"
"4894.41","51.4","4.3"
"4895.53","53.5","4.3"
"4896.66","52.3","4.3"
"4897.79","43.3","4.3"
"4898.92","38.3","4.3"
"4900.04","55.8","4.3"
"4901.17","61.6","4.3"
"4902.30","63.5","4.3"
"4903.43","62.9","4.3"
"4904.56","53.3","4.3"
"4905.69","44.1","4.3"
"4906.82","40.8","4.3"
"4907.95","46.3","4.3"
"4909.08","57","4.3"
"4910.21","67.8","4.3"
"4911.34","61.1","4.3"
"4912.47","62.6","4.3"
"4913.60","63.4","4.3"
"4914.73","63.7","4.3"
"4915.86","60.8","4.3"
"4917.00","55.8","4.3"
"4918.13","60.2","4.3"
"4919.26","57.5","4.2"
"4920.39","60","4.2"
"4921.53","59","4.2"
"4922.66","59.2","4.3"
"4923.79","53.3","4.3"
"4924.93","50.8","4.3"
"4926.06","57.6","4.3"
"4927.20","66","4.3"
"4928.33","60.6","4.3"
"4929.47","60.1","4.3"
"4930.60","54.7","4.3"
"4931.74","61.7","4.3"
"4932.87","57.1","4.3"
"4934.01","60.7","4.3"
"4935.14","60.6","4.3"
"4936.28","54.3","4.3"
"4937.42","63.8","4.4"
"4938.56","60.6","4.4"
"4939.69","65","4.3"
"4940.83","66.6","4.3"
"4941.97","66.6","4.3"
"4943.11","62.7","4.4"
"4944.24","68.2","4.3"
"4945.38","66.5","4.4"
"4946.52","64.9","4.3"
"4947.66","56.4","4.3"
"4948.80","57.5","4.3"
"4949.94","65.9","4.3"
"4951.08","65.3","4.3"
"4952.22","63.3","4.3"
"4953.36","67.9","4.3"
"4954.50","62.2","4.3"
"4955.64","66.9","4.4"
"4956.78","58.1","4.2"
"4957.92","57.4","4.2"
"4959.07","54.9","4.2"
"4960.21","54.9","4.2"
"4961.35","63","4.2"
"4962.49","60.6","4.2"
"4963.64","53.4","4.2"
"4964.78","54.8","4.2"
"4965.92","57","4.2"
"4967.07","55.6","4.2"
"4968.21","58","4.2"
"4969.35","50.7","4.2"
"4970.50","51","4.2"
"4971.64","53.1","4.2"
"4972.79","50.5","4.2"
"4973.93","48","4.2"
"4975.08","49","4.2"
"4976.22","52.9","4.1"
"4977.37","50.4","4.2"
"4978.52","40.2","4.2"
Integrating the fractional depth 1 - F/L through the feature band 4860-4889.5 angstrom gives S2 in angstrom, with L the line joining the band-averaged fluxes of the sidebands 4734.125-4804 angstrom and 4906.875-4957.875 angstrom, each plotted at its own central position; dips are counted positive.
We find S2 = 2.1 angstrom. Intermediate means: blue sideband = 58.7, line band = 55.7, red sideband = 60.7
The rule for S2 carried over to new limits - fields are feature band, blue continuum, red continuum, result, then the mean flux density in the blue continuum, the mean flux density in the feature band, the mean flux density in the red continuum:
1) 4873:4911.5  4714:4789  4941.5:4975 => 3.2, 58.6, 54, 59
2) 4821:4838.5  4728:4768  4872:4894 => -0.7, 59.2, 58.7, 54.4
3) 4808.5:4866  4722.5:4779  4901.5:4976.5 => 2.4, 58.2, 55.9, 58.7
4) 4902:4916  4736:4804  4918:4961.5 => 0.7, 58.7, 57.3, 60.8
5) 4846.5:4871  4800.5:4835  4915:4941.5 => 2.4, 58.3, 53.1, 59.5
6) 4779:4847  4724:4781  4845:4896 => -3.2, 58.3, 58.7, 54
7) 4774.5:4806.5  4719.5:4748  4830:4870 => -1.1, 57.7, 58.6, 55.6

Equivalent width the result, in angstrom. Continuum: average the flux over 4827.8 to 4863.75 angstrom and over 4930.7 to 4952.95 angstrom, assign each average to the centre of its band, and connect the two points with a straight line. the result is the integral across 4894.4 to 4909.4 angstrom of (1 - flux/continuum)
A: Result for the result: 1.9 angstrom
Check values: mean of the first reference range 54.8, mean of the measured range 51.7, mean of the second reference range 62.4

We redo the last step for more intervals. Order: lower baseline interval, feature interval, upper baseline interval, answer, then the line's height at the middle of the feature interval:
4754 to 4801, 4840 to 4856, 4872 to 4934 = 1.3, 56.9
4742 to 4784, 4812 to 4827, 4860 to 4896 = -0.5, 57.2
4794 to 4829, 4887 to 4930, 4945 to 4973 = 1.5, 58.7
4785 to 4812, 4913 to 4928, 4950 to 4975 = -0.4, 57.6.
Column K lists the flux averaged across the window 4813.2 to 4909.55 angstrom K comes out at 55.3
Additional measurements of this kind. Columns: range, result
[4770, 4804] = 58.2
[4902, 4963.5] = 59.9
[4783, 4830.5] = 58.6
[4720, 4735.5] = 56.5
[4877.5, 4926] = 57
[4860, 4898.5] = 55.2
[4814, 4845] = 59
